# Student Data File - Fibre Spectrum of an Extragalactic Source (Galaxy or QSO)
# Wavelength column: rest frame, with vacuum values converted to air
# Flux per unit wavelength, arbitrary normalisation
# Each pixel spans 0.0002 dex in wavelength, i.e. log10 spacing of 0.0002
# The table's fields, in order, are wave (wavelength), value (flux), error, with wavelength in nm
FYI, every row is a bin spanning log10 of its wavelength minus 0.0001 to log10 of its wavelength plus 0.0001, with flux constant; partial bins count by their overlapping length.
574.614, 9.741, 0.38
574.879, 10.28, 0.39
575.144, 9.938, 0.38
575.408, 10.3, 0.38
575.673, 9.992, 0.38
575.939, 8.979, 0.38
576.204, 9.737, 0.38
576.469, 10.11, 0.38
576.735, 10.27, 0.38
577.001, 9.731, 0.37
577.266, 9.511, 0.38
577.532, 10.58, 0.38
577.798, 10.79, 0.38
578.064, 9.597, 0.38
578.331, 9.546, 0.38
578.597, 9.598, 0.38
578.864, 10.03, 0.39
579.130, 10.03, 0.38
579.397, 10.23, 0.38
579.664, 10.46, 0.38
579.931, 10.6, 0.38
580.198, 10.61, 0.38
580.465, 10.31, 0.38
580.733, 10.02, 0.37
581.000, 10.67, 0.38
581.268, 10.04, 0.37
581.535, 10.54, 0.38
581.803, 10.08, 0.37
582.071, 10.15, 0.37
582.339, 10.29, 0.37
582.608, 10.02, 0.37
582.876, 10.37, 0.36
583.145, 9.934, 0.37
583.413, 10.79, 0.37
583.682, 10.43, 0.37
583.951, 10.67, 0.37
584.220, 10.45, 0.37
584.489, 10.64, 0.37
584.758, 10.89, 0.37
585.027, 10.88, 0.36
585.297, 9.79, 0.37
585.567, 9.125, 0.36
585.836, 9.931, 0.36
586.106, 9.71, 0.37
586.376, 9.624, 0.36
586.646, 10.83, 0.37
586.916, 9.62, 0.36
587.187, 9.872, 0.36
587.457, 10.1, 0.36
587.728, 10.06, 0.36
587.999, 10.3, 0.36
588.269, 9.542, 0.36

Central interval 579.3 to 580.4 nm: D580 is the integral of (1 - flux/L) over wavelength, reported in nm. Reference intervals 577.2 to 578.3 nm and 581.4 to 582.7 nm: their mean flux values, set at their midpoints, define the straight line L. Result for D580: -0.03 nm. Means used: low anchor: 10.1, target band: 10.5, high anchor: 10.2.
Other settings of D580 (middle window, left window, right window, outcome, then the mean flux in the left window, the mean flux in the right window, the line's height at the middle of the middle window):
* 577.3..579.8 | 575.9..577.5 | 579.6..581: 0.01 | 9.82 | 10.4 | 10.1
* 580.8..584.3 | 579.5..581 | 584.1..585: 0.08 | 10.4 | 10.7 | 10.6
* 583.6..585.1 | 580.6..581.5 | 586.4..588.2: -0.07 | 10.3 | 10.1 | 10.2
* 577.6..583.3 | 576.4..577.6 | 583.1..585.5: 0.02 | 10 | 10.5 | 10.2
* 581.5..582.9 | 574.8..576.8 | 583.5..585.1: 0.04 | 9.93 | 10.7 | 10.5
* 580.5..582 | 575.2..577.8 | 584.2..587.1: -0.03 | 9.96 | 10.1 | 10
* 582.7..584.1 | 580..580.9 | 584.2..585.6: -0.01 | 10.4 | 10.4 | 10.4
